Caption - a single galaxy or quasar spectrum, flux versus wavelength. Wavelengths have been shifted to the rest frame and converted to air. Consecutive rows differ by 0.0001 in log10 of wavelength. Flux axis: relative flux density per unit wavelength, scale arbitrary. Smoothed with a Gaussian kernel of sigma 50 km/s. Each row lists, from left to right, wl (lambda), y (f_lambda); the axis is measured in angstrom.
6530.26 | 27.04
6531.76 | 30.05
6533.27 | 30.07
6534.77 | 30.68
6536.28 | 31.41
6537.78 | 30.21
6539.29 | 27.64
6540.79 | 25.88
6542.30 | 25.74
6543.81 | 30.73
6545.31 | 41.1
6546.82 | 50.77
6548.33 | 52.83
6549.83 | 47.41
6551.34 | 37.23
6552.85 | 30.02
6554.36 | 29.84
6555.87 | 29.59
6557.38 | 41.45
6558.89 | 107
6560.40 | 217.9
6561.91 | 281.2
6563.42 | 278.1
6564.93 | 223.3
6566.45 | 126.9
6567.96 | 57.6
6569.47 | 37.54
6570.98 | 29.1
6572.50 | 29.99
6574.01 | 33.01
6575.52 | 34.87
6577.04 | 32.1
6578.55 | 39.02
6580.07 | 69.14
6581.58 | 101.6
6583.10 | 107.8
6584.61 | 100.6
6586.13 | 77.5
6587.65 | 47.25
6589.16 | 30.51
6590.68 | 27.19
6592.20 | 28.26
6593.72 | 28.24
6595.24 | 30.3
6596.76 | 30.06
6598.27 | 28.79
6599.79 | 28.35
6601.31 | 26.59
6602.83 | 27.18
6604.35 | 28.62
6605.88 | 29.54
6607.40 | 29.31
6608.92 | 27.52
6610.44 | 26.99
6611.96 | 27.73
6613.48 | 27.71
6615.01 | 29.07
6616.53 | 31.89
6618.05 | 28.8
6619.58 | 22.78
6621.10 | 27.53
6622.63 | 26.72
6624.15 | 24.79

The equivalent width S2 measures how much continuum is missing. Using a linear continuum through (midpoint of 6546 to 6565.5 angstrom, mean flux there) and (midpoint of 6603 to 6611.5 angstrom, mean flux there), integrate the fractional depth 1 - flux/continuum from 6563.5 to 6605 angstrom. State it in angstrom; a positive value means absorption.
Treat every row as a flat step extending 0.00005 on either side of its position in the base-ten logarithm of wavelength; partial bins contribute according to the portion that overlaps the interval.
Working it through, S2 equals 5.8 angstrom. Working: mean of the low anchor 109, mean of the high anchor 28.3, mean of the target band 57.8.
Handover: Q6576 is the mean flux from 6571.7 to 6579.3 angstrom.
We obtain 33.8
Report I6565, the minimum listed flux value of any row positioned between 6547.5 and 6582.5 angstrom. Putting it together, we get 29.1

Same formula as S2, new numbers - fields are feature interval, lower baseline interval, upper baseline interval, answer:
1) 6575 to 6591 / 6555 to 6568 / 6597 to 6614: 5.2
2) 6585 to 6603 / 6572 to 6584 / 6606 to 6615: 3.3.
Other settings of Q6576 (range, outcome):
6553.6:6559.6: 51.5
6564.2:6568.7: 136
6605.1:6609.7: 28.8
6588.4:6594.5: 28.6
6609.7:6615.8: 27.9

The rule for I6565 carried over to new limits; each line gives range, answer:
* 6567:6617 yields 26.59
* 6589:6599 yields 27.19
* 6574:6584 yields 32.1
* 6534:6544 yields 25.74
